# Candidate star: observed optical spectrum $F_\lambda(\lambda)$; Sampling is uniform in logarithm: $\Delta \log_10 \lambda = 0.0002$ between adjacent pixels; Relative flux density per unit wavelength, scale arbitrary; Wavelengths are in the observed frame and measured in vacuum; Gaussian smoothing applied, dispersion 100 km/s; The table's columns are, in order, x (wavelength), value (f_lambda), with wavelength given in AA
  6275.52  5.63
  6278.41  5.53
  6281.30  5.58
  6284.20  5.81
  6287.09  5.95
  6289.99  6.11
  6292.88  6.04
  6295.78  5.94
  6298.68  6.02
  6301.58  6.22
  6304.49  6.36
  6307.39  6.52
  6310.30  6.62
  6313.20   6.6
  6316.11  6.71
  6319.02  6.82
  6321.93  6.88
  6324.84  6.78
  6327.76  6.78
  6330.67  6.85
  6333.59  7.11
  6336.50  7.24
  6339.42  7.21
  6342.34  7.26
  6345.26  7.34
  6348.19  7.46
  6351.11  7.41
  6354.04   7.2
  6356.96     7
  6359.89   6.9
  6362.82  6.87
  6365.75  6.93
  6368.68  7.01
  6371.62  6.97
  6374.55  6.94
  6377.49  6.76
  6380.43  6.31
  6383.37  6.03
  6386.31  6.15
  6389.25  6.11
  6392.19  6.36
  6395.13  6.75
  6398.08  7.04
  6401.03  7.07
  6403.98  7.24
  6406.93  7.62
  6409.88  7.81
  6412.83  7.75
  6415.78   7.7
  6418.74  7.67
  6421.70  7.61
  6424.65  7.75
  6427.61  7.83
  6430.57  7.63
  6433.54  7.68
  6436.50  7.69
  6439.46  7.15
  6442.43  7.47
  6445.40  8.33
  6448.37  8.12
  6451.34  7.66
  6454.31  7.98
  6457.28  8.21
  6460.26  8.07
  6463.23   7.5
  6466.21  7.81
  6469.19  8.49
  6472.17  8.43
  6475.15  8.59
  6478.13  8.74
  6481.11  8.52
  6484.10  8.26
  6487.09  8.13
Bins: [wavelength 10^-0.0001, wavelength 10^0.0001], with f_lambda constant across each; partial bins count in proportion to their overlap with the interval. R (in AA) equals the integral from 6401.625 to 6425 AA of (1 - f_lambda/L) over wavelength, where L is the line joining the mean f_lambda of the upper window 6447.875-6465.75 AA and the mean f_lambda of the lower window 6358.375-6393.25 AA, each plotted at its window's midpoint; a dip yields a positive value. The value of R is -1.3 AA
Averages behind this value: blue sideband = 6.61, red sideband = 7.91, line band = 7.62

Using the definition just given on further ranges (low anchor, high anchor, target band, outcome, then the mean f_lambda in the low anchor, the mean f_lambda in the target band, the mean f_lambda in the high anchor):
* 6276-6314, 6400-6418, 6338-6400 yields 1.4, 6.08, 6.86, 7.55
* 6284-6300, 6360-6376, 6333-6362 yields -2.3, 5.99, 7.21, 6.94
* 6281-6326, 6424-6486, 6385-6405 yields 1.8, 6.33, 6.67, 8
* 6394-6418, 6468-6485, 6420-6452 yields 0.6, 7.39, 7.72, 8.52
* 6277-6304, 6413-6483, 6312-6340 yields -2.2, 5.93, 6.89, 7.94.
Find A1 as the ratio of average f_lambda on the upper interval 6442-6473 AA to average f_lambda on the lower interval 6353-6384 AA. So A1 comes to 1.2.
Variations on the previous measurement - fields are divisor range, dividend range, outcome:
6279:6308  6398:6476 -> 1.29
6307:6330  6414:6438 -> 1.14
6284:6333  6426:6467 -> 1.21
